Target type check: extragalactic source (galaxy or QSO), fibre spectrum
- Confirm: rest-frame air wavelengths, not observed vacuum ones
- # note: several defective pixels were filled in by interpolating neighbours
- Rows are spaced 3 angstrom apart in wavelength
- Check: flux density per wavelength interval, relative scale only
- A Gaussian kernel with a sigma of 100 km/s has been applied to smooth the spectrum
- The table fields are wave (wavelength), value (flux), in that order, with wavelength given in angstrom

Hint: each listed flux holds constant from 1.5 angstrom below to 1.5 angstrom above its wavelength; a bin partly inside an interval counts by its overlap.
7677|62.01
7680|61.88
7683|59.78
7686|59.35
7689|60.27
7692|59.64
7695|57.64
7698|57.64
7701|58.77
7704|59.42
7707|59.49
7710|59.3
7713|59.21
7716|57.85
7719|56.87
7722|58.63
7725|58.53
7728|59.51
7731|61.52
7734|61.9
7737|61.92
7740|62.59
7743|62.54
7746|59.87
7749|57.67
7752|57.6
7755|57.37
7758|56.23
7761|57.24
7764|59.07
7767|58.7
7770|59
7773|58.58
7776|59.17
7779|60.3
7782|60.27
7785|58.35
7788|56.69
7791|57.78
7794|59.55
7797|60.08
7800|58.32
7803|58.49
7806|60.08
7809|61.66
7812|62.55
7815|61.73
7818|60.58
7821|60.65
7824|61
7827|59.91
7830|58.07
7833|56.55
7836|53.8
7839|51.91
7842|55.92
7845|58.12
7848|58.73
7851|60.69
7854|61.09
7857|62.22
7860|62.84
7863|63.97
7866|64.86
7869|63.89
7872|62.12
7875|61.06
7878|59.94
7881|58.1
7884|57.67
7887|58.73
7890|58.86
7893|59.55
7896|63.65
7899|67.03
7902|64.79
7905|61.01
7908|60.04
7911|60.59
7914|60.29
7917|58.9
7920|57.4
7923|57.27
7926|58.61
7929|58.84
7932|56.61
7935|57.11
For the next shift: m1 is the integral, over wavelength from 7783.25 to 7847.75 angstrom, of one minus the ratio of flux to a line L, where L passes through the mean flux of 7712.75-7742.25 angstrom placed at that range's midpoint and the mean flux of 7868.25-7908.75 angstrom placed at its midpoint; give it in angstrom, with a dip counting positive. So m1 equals 2.06 angstrom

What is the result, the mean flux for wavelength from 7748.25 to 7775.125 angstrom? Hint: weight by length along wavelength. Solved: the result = 58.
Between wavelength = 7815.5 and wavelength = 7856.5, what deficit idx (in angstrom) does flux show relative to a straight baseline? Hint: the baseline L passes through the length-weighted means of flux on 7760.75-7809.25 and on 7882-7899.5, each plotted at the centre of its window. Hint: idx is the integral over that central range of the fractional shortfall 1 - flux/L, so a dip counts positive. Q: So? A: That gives 0.9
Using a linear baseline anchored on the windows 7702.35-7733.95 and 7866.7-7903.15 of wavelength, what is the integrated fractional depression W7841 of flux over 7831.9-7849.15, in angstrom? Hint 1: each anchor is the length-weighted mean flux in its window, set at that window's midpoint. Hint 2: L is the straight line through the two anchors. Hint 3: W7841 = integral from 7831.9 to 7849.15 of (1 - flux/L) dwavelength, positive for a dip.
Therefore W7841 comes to 1.42 angstrom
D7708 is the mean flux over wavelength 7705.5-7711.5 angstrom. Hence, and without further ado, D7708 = 59.4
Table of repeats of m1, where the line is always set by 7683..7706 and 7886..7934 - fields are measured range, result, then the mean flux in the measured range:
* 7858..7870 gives -0.8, 63.8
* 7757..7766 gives 0.3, 57.7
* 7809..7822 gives -0.4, 61.4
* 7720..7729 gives 0.1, 58.7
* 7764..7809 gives 0.3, 59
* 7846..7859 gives -0.2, 60.7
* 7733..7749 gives -0.6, 61.4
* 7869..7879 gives -0.3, 61.5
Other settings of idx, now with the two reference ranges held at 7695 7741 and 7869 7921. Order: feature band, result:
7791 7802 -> 0.2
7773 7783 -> 0.0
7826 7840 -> 1.0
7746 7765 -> 0.6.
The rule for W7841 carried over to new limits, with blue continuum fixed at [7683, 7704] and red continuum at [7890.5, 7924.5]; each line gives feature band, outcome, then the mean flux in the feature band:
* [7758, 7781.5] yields 0.4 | 58.8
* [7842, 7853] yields 0.3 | 58.8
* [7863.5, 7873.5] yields -0.5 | 63.7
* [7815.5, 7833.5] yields 0.1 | 59.7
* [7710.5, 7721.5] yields 0.2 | 58.2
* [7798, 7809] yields 0.1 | 59.4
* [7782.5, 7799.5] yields 0.4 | 58.6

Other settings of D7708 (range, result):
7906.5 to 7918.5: 60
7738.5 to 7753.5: 60.1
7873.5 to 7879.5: 60.5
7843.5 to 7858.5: 60.2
